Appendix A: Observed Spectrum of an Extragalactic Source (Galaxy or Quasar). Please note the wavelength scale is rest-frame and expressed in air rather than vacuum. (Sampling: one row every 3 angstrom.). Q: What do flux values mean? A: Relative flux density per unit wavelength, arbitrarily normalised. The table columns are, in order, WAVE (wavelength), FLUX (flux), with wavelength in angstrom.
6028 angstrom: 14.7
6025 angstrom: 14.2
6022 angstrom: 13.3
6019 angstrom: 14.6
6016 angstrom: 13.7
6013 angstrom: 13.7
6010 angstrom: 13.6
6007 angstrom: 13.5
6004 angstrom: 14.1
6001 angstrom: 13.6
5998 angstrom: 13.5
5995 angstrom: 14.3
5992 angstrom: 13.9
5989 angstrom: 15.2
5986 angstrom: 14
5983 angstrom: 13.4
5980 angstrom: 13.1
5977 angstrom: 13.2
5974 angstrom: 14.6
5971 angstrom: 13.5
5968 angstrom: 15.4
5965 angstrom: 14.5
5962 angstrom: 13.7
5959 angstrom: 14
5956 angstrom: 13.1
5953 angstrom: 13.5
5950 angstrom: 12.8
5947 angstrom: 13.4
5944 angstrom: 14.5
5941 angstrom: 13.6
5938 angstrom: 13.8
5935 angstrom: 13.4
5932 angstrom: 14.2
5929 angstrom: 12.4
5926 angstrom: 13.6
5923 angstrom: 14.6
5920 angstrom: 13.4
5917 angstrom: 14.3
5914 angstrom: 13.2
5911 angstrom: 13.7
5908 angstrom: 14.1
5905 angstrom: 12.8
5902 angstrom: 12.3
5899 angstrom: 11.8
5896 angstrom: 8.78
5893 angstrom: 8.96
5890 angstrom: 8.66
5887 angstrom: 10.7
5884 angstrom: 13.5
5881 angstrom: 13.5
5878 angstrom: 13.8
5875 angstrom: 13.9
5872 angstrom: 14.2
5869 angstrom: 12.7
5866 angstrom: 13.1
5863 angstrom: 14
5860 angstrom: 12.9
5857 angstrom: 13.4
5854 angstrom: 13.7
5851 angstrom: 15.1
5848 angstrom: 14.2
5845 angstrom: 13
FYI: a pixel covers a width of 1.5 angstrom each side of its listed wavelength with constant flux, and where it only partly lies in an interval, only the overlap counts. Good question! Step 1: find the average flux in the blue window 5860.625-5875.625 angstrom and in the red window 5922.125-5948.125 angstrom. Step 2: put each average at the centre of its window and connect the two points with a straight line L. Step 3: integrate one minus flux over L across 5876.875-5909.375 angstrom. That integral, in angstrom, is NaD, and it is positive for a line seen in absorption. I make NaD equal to 4.6 angstrom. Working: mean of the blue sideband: 13.5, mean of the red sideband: 13.7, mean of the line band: 11.7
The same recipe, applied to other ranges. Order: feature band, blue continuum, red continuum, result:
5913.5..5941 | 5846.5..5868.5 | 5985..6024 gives 0.3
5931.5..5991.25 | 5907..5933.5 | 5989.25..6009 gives -0.1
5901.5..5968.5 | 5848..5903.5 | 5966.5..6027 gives -2.2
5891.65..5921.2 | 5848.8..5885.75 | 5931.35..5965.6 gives 2.9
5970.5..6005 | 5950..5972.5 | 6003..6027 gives 0.0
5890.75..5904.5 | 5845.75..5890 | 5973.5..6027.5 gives 3.0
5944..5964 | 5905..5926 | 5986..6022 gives 0.5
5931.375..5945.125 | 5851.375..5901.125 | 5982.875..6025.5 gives -0.8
